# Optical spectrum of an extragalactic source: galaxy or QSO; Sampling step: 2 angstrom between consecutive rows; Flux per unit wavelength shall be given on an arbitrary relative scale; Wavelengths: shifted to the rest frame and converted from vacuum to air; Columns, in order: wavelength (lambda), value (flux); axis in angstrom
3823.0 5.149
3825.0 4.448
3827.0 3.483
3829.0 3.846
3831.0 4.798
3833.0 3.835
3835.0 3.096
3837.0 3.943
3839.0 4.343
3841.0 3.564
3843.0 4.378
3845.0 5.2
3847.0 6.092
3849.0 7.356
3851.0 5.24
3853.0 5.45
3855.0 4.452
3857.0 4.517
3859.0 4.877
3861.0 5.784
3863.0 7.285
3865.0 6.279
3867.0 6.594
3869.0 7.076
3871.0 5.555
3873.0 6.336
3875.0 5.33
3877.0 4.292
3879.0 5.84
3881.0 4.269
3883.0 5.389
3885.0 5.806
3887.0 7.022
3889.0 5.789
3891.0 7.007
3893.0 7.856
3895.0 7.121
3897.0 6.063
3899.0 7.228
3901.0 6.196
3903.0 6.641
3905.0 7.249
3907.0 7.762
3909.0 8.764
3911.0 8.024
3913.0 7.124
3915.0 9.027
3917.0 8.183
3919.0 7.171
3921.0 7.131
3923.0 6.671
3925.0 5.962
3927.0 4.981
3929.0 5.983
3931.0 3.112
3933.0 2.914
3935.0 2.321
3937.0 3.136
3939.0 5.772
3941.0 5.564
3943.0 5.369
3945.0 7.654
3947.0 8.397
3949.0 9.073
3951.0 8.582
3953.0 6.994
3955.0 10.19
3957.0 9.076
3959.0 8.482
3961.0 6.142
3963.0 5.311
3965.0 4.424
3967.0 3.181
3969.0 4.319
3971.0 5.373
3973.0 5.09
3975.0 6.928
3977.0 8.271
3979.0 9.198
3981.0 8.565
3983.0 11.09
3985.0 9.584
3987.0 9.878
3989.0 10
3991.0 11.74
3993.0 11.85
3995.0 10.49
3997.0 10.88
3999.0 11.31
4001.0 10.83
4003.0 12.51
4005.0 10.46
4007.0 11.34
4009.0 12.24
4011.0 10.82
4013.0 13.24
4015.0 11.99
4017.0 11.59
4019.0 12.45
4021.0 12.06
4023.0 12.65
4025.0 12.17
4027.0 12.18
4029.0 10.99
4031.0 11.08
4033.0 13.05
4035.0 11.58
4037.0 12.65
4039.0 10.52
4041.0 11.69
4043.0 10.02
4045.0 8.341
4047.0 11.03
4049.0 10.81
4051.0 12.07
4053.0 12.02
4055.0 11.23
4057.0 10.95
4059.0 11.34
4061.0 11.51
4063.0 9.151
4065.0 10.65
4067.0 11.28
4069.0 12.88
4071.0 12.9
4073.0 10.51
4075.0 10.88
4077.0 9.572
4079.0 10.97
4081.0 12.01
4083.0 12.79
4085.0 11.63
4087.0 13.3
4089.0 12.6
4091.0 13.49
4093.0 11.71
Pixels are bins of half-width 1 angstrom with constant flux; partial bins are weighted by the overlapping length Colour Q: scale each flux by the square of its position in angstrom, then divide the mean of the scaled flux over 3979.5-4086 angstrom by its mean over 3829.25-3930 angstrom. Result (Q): 2.0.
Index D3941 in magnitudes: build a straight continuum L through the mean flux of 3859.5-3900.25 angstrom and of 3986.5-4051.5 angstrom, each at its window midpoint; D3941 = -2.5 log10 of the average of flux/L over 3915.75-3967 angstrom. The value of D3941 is 0.324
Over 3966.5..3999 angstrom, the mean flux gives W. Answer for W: 8.7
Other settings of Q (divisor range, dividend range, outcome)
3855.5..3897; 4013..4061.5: 2.09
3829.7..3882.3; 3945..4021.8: 1.90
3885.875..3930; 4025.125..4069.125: 1.71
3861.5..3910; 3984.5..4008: 1.79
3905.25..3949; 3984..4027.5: 1.89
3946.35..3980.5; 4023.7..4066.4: 1.67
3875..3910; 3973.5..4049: 1.80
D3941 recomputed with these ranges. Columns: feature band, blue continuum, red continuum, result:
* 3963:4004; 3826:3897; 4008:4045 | 0.17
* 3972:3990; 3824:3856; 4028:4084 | 0.03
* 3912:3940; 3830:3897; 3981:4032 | 0.37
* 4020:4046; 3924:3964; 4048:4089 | -0.15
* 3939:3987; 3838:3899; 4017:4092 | 0.19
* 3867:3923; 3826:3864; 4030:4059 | -0.04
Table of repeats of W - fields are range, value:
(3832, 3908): 5.74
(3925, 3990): 6.71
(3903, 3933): 6.79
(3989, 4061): 11.5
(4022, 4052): 11.4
